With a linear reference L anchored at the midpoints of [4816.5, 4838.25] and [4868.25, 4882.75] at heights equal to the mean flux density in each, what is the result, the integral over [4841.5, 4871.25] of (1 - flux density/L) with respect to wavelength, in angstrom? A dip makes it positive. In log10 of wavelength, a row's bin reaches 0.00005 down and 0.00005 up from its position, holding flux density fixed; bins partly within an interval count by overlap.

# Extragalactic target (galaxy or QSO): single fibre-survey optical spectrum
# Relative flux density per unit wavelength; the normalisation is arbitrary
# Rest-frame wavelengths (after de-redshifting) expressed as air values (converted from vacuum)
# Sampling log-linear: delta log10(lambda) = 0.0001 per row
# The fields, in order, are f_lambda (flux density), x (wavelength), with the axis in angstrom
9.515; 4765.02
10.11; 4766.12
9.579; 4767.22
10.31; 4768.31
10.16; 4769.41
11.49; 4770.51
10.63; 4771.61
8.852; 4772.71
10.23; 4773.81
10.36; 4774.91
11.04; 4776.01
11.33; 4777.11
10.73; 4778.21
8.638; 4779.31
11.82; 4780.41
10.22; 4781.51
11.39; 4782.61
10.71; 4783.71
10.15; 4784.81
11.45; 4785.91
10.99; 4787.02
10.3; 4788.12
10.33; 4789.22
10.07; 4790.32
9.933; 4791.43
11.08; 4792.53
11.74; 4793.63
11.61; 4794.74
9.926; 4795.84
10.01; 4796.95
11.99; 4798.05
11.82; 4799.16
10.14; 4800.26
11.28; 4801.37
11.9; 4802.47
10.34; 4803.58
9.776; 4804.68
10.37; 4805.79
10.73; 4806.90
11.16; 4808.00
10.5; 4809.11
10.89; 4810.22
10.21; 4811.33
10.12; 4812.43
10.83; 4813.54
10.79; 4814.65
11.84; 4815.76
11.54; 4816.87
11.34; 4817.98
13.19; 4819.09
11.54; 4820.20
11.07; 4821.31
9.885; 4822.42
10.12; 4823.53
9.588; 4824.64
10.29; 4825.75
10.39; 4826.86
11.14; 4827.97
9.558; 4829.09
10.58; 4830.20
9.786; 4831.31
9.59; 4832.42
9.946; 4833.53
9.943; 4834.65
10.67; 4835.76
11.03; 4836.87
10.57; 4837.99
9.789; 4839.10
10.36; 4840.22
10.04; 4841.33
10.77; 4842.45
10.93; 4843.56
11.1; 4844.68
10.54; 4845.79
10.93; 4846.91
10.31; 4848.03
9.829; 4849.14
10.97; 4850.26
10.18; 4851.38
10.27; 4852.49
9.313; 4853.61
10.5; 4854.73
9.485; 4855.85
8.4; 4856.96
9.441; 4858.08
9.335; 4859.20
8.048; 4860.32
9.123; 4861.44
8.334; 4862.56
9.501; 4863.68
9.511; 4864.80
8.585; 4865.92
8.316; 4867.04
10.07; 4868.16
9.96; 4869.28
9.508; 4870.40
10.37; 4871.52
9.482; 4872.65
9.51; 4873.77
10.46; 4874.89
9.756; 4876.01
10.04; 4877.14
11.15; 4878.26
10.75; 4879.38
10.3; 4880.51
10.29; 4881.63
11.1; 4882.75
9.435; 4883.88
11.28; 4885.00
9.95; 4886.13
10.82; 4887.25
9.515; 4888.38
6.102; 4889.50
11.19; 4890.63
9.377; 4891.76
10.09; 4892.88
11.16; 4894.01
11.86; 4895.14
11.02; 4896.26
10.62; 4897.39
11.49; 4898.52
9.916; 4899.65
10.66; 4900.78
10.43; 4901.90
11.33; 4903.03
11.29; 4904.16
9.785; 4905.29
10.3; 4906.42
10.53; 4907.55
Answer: 1.69 angstrom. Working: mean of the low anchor 10.6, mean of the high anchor 10.2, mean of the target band 9.75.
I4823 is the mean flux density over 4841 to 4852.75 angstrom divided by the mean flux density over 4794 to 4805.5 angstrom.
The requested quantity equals 0.97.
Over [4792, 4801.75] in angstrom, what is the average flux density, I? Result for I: 11.1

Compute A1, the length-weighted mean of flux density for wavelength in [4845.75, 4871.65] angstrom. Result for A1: 9.59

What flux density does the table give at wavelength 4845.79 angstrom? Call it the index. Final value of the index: 10.54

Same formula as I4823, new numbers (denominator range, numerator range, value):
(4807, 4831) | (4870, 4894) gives 0.93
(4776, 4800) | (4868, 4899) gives 0.95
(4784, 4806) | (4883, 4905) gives 0.97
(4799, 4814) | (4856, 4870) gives 0.85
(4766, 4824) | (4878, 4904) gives 0.97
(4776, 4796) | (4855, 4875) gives 0.87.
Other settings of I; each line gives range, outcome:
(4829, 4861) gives 10.1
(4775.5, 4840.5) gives 10.7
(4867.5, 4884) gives 10.2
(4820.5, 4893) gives 9.98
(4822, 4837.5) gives 10.2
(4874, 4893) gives 10.1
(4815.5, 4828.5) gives 11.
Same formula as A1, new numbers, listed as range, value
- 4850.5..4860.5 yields 9.54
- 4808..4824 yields 11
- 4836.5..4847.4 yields 10.6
